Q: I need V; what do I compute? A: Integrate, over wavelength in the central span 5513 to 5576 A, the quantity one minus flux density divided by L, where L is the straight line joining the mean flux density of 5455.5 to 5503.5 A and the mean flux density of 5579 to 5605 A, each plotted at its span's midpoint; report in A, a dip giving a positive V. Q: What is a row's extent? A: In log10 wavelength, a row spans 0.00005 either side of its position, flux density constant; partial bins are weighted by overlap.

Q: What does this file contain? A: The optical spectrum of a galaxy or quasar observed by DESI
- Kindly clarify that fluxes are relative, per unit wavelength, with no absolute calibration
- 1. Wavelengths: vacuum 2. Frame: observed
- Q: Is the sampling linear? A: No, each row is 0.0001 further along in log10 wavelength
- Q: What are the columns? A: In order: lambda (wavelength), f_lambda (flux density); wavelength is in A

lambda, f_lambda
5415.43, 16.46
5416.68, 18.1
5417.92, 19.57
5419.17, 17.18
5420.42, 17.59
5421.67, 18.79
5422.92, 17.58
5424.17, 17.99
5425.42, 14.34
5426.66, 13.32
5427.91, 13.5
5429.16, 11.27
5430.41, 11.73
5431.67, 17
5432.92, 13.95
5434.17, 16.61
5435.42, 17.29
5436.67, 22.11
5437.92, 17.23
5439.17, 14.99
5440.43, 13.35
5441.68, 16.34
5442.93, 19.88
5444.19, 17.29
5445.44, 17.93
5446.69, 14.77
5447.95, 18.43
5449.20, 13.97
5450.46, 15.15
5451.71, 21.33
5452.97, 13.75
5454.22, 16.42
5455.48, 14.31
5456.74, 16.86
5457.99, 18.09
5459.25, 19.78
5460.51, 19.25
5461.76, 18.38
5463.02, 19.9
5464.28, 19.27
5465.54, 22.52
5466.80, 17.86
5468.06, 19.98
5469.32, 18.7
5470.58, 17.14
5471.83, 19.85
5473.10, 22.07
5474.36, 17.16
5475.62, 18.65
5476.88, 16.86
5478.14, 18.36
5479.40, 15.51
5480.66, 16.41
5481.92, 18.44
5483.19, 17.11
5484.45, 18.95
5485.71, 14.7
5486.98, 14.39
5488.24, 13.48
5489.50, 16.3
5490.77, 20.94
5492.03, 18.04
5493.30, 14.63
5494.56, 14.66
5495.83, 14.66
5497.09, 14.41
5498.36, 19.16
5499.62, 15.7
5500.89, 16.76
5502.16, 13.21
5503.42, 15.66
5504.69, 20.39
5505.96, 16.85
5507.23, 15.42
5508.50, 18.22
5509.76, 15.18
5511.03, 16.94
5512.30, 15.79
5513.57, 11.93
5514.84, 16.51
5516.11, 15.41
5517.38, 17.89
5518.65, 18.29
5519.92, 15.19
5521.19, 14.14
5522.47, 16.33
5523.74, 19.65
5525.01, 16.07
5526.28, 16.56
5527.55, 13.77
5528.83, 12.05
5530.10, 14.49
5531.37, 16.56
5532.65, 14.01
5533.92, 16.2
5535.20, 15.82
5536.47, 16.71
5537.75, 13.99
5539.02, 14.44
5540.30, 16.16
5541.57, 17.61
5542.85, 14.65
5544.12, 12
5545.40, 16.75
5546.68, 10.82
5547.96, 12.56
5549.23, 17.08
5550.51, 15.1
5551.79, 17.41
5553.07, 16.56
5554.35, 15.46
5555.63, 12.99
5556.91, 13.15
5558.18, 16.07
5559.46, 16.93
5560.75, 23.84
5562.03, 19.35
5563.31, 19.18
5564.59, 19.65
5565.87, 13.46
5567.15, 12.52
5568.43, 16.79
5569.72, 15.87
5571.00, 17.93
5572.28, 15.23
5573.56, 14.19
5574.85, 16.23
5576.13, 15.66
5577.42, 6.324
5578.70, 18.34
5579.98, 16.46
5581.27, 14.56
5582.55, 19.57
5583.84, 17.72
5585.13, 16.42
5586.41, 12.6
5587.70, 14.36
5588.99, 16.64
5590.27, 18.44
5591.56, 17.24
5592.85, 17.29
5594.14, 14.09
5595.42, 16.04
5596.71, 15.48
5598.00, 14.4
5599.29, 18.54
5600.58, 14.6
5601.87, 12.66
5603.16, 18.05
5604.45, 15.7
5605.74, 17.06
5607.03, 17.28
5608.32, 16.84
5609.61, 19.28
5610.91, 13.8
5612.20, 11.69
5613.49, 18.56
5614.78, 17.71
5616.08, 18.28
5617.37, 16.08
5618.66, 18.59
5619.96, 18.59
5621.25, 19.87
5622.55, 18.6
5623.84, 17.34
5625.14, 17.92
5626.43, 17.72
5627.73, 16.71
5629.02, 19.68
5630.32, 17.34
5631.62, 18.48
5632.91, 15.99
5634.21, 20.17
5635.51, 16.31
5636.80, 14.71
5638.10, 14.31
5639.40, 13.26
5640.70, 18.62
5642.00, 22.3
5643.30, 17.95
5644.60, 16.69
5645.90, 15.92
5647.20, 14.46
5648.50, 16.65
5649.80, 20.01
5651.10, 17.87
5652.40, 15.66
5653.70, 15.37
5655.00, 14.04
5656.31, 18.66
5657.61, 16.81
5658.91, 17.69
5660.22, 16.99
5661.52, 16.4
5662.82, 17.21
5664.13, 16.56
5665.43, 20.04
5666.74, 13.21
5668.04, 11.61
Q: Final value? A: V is 3.4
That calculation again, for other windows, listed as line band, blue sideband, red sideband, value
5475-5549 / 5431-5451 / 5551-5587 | 1.9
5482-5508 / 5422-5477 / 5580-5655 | 1.1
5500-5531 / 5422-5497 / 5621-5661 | 2.0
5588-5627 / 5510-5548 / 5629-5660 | -0.8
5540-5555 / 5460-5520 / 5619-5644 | 1.9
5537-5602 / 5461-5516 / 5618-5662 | 5.6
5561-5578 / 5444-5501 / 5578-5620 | 0.9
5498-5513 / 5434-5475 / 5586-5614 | 0.6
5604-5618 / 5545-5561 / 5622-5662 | 0.0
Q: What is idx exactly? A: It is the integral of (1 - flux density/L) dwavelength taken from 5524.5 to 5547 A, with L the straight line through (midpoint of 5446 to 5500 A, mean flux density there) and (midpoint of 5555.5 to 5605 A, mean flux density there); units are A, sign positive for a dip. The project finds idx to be 2.19 A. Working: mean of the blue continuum 17.4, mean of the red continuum 16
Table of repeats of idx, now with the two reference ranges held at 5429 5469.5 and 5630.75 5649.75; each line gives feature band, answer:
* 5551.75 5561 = 0.47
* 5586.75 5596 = 0.45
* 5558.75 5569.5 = -0.37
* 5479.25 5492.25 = 0.29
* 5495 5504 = 0.79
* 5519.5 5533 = 1.36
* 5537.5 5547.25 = 1.41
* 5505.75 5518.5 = 0.77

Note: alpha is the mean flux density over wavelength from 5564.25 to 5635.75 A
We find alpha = 16.5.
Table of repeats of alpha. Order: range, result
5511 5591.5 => 15.7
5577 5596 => 15.9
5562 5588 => 15.8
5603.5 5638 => 17.3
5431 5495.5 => 17.4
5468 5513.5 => 16.9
